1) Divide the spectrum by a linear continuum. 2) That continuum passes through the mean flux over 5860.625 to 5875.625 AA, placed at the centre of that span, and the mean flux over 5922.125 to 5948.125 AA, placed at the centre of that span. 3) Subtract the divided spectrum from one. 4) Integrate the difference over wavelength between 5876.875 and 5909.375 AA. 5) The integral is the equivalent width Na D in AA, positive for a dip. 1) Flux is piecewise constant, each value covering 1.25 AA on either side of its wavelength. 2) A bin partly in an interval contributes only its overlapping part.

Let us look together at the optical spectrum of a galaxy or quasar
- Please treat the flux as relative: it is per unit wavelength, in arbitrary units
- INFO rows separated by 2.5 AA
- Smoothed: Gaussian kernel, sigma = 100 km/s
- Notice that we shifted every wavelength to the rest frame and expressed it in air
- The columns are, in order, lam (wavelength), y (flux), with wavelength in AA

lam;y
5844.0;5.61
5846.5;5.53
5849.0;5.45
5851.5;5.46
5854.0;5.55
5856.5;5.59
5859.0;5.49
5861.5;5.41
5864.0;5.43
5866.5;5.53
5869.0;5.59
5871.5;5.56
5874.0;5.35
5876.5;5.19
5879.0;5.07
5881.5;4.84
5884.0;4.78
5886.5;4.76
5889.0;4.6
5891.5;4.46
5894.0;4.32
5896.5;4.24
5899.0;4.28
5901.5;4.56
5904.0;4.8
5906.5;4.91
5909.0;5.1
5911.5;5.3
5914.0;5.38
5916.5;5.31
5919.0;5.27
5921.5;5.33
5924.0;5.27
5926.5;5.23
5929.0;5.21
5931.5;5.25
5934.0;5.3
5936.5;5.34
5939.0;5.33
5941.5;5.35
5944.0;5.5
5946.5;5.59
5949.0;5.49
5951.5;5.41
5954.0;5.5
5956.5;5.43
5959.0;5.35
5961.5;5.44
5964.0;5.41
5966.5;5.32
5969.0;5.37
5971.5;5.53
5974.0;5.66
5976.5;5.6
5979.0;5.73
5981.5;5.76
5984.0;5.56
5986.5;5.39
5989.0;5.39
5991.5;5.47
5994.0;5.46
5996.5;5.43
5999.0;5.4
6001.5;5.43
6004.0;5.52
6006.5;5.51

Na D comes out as 4.5 AA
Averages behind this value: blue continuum 5.47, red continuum 5.34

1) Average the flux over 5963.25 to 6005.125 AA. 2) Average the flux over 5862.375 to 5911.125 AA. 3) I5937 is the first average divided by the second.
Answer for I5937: 1.1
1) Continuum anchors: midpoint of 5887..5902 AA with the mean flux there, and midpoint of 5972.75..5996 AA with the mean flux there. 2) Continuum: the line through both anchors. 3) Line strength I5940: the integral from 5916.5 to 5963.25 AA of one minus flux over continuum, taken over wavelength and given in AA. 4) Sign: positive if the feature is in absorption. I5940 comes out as -3.5 AA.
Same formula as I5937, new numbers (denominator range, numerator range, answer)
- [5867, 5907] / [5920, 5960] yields 1.11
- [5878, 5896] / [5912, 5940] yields 1.13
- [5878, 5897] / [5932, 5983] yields 1.18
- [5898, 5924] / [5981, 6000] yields 1.09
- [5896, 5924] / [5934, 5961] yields 1.09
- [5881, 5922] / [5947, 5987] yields 1.14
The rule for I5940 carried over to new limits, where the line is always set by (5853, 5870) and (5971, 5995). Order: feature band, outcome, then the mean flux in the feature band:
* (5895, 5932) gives 3.4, 5.02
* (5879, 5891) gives 1.6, 4.76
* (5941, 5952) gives 0.1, 5.48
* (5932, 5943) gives 0.4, 5.33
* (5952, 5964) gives 0.3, 5.43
